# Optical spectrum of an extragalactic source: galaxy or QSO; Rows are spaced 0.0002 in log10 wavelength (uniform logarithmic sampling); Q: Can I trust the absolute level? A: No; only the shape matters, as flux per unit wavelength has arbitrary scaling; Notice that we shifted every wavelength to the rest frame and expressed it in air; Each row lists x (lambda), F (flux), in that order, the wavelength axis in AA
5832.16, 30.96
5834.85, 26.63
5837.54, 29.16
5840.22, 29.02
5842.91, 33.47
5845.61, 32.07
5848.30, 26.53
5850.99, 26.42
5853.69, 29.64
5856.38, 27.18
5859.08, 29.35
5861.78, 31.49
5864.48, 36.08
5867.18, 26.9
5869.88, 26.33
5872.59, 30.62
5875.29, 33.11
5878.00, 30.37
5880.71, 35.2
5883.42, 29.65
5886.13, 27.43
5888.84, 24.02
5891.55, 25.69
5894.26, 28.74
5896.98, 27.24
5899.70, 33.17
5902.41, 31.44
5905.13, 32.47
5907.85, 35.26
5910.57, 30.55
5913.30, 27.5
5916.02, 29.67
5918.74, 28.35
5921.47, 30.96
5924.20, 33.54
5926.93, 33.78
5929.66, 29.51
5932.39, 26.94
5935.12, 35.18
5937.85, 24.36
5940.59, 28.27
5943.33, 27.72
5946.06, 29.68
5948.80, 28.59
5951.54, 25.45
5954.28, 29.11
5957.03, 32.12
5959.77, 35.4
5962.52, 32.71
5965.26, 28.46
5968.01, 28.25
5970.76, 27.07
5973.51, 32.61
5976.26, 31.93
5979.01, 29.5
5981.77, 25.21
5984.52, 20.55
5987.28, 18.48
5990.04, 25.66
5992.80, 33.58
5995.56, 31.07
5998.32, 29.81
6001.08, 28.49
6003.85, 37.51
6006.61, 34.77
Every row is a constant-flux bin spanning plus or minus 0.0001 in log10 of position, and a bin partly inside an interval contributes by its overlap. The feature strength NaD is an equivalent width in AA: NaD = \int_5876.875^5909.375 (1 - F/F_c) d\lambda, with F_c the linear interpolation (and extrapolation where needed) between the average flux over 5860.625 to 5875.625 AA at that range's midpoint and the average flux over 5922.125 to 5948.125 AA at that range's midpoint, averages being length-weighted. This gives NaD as 0.3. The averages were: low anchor 30.6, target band 30.1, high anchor 29.9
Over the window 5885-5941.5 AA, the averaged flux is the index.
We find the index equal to 29.7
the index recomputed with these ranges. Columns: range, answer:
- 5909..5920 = 29.2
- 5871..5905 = 29.8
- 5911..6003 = 29.1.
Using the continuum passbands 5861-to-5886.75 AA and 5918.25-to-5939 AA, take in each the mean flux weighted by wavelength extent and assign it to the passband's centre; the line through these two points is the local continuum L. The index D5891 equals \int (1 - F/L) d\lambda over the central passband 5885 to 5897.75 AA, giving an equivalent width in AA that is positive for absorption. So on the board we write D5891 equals 1.7 AA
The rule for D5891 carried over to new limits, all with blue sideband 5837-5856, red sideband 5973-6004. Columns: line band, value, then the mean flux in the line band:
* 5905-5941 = -2.1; 30.4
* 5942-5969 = -1.2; 29.8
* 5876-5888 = -0.6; 30.5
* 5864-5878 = -0.5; 30.2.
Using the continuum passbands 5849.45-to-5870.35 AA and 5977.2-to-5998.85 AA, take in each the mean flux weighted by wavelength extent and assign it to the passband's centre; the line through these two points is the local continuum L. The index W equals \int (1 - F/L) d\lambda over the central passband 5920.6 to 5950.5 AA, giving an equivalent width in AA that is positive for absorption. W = -2.2 AA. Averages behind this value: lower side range 29.3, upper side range 26.7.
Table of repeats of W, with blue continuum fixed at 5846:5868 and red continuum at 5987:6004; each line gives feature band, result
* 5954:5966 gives -1.1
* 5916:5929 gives -0.9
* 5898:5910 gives -1.4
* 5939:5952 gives 0.6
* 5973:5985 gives 0.5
